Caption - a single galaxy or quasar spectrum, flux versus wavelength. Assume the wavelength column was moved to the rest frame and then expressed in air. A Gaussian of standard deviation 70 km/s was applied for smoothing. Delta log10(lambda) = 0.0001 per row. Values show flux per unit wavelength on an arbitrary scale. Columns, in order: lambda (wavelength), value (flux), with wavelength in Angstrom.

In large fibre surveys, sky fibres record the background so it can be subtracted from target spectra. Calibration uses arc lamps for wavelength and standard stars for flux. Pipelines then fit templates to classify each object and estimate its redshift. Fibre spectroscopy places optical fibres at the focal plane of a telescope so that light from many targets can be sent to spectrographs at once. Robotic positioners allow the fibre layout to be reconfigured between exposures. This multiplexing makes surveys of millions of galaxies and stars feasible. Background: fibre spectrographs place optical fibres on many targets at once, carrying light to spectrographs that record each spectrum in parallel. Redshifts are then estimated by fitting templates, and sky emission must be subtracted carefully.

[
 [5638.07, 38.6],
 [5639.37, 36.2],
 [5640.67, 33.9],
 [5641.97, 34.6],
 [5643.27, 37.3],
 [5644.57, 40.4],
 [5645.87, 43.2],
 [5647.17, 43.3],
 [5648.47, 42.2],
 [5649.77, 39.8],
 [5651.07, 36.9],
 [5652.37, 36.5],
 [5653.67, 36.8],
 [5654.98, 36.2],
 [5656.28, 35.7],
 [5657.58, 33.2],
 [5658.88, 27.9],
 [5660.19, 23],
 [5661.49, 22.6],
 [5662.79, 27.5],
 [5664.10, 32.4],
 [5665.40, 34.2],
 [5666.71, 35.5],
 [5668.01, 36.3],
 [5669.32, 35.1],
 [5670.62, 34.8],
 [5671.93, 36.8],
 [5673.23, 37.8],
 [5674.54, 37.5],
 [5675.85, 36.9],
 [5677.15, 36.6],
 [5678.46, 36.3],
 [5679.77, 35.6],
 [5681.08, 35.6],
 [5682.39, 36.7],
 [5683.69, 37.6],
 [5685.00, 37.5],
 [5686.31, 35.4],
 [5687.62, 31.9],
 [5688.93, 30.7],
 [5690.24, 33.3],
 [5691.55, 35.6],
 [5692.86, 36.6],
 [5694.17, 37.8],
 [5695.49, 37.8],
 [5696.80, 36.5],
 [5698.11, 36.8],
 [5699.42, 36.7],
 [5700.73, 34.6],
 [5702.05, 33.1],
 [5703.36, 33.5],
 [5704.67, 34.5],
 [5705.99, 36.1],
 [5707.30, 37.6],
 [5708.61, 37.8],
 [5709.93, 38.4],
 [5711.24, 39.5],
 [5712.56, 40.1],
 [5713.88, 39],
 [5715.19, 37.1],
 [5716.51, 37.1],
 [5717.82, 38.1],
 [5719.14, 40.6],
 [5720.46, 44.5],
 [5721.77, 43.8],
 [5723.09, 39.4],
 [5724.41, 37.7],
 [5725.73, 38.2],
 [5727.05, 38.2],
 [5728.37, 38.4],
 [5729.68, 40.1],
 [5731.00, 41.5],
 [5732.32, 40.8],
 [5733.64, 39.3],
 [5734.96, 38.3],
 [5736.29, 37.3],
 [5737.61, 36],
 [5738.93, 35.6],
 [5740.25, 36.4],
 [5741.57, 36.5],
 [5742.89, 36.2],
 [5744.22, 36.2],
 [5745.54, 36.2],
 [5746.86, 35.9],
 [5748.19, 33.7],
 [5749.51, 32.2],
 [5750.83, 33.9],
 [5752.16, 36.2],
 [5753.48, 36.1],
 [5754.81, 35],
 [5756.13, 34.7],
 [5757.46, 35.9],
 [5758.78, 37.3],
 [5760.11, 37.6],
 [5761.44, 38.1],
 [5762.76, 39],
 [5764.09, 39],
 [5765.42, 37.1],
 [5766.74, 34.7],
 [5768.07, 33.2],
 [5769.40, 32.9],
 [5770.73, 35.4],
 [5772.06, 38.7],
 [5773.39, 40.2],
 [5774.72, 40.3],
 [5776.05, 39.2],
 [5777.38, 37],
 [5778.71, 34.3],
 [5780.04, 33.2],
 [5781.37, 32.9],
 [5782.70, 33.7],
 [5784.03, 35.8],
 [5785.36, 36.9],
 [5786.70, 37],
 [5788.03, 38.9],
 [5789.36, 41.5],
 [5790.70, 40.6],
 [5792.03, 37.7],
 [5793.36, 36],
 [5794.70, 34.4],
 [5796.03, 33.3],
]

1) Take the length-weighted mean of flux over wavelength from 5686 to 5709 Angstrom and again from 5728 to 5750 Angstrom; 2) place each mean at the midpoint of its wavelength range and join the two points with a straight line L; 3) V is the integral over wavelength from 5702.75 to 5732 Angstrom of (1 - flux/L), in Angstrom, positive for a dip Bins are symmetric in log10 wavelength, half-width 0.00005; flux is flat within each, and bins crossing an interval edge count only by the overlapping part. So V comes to -2.0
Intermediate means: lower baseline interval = 35.3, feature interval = 38.7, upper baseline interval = 37.1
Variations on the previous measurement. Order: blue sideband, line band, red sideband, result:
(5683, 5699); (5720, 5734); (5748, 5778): -1.6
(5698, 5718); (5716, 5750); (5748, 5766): -1.4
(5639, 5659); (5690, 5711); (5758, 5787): 0.5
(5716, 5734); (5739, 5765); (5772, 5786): 1.4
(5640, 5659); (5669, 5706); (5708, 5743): 2.3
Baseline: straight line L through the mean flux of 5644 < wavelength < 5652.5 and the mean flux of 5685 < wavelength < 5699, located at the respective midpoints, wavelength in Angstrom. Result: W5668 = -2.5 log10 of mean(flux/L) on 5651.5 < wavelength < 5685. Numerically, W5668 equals 0.11 mag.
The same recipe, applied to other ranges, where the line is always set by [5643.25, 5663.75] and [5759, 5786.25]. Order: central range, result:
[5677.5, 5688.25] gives -0.01 mag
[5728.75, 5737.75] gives -0.09 mag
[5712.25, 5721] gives -0.10 mag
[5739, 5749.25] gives 0.01 mag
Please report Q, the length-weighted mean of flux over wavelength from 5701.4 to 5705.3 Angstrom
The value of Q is 33.8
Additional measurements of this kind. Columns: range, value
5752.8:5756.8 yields 35.3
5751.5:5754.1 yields 36.2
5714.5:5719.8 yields 38.3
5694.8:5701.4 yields 36.4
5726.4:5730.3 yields 39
